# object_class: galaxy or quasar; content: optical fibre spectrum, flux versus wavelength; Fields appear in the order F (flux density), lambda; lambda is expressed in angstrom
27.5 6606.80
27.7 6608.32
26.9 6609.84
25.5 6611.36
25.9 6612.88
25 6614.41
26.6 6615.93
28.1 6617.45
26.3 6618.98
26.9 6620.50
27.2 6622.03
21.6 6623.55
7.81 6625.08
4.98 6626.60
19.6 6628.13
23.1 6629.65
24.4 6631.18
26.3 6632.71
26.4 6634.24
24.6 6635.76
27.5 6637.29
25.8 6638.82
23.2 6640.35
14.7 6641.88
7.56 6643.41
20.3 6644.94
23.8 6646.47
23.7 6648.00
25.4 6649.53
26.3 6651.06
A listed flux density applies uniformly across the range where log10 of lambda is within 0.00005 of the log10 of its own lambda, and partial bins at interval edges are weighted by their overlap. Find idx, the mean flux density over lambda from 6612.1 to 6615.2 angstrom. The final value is 25.5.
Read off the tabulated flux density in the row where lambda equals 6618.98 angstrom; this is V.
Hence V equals 26.3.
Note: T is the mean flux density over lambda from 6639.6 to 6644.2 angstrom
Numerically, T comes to 15.2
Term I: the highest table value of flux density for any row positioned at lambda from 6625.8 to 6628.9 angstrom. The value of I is 19.6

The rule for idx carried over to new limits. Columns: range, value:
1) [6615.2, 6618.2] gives 27.4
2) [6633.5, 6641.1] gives 25.5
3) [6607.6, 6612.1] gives 26.7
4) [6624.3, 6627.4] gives 6.59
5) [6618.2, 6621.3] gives 26.5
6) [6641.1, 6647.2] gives 16.6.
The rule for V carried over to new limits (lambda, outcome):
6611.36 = 25.5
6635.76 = 24.6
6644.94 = 20.3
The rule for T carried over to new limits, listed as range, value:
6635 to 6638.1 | 26.1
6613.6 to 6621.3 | 26.6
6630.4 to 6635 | 25.7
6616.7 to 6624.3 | 26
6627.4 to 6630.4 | 21.4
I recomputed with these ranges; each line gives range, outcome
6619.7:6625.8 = 27.2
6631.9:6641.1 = 27.5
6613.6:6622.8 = 28.1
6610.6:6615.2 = 25.9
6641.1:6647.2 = 23.8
